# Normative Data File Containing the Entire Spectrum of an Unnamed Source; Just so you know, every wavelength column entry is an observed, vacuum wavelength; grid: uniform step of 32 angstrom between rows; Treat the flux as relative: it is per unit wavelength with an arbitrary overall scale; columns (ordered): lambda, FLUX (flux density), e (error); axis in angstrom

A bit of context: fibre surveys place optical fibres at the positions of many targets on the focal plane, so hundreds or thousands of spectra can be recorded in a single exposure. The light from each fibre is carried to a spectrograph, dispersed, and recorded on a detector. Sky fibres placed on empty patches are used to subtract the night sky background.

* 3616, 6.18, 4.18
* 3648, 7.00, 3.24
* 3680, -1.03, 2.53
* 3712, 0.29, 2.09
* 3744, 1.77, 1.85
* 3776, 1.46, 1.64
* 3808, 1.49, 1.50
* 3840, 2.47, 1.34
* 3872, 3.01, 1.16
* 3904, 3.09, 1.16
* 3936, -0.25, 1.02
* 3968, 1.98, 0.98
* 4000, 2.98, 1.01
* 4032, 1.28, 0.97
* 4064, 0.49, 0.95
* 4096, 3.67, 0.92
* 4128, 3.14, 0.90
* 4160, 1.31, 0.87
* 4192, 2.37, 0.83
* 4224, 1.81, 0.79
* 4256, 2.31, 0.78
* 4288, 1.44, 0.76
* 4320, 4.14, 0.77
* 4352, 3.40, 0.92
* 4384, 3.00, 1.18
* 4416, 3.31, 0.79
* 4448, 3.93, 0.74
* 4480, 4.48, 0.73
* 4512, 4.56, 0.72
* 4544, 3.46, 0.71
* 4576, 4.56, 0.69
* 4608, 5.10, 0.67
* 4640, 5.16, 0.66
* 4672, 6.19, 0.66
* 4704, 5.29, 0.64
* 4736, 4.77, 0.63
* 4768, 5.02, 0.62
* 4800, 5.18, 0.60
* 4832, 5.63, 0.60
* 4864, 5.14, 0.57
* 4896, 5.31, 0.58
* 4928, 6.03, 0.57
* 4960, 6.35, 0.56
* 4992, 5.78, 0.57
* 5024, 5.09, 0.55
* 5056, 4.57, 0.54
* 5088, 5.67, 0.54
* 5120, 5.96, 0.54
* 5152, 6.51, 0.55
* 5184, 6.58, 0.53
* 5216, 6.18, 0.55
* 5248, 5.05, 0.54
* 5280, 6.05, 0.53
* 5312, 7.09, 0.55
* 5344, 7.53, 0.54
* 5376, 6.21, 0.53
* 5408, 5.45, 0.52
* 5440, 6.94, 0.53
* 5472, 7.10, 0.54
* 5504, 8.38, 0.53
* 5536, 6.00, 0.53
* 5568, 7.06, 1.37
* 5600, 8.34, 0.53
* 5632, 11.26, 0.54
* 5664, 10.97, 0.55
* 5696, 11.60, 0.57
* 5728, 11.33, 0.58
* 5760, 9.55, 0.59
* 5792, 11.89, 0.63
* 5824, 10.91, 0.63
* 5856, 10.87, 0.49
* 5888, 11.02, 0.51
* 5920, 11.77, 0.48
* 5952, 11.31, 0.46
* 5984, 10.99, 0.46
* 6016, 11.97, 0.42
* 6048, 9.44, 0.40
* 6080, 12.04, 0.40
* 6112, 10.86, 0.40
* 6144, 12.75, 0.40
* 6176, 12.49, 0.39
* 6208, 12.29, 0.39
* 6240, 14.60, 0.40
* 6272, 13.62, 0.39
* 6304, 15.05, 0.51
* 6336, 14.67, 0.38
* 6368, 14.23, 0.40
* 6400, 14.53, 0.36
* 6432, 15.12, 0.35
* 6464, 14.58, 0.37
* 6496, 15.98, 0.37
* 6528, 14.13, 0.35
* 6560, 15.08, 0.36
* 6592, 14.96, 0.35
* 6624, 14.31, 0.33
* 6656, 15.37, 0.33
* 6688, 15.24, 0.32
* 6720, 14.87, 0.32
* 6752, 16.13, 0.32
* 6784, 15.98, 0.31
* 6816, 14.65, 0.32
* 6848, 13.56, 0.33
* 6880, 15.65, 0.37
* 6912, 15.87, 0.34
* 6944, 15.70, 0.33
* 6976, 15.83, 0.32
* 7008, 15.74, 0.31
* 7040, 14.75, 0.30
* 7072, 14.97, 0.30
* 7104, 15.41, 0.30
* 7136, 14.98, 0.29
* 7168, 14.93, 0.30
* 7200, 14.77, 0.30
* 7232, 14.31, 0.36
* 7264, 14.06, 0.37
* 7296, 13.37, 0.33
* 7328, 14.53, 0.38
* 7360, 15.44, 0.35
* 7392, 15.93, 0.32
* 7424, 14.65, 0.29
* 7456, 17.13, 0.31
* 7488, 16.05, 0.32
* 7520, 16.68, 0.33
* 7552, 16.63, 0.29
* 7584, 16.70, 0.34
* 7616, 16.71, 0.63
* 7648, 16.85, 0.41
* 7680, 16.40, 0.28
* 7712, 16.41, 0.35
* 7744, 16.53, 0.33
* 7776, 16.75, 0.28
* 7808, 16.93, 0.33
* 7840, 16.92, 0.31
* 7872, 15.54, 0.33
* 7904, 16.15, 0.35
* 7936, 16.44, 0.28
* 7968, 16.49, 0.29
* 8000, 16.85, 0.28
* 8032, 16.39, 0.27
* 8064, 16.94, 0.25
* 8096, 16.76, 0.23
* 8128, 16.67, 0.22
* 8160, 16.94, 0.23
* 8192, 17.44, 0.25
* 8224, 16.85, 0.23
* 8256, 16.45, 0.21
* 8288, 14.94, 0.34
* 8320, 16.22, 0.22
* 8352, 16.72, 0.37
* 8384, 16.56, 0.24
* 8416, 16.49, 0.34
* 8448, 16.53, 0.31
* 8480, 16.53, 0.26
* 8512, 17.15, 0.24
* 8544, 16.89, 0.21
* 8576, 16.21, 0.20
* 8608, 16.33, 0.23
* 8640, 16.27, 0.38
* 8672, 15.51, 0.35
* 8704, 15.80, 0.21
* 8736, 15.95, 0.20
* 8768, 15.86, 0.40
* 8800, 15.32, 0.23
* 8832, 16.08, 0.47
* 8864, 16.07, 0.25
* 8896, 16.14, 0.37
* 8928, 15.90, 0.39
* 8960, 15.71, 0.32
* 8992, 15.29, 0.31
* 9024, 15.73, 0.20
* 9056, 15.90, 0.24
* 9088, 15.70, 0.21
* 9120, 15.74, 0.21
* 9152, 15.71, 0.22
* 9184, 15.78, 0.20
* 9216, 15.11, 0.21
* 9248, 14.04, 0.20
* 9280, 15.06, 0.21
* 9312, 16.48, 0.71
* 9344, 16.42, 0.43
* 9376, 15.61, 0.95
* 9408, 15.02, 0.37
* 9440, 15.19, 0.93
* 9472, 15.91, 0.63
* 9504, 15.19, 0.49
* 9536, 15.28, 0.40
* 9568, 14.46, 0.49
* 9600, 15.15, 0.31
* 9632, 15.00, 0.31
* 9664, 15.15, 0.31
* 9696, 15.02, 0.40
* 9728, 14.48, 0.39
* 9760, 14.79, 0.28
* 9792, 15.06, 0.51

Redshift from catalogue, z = 0.407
